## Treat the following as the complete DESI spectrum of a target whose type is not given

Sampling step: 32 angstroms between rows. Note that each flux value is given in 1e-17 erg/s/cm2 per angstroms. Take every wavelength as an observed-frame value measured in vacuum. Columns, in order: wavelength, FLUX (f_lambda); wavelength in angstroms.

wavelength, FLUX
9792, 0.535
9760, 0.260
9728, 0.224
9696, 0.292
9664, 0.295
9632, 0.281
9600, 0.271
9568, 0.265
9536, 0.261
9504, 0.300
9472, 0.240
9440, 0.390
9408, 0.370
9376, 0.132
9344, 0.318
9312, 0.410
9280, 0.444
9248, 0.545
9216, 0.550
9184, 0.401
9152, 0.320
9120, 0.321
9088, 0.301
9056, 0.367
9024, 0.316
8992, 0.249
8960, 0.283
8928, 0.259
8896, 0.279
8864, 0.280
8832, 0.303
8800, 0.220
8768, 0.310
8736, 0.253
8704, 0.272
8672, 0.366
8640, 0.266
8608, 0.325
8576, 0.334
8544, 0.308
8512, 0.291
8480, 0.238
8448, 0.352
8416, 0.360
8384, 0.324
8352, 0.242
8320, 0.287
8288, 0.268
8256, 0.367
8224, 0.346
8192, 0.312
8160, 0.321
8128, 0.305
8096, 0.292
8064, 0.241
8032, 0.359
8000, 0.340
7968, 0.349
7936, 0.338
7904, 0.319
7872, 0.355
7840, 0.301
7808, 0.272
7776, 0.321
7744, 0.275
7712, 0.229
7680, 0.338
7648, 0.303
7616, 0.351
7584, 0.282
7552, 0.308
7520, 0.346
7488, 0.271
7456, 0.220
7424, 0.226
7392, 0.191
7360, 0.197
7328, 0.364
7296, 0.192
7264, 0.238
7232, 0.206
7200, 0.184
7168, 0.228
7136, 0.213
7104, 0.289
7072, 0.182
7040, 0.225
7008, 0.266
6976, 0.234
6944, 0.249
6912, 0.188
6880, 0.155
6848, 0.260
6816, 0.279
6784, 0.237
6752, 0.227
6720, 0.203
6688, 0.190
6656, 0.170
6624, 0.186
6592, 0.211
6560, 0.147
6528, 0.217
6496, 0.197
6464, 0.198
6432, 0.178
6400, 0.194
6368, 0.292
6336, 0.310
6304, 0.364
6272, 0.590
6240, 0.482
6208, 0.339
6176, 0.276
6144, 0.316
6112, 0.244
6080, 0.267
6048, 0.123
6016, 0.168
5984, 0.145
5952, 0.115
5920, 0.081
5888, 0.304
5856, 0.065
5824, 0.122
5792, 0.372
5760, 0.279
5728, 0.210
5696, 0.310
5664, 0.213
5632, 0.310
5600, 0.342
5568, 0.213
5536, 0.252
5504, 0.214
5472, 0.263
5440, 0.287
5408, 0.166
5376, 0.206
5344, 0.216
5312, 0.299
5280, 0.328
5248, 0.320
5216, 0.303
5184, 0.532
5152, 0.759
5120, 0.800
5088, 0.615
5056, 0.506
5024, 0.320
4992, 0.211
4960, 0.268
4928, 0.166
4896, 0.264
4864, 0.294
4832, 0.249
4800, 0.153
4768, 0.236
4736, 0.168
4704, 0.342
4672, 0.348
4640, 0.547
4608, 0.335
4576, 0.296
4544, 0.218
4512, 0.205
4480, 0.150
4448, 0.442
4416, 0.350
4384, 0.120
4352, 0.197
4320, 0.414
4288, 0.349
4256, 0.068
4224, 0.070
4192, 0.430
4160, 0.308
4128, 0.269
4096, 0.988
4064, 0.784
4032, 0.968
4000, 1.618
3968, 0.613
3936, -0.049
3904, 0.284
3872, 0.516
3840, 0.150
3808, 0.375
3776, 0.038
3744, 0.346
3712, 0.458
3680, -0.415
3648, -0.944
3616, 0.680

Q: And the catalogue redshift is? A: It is 2.297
